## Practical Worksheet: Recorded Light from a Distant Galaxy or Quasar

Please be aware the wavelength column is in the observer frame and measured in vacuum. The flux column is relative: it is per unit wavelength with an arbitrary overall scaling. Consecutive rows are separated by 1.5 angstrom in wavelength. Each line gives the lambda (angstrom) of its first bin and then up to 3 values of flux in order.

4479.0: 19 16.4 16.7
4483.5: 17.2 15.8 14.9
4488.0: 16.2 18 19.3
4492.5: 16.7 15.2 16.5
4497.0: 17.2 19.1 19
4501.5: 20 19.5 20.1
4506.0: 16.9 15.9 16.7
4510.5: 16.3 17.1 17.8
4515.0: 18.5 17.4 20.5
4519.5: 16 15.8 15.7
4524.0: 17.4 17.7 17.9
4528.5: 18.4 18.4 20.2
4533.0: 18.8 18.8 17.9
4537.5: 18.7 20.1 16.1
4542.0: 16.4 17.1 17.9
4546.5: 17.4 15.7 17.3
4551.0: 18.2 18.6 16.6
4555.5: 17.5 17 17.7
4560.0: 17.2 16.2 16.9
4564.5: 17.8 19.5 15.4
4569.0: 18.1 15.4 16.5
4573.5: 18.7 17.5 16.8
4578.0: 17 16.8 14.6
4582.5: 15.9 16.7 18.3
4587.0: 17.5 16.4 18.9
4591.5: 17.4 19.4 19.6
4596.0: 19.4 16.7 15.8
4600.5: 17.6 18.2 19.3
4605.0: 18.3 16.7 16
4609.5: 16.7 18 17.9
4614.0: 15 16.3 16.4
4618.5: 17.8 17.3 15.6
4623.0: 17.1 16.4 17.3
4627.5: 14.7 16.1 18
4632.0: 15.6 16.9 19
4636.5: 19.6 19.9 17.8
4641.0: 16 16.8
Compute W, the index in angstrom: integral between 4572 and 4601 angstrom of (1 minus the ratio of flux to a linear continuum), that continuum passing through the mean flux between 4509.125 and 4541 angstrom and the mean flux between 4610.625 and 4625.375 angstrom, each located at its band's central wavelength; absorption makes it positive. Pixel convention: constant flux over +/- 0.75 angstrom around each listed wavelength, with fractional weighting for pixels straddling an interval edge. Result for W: -0.45 angstrom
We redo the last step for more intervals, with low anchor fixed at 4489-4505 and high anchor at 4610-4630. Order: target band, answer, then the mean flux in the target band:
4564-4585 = 0.4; 16.9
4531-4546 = -0.4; 18.2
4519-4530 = 0.5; 17.1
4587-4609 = -1.2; 17.8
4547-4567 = 0.1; 17.4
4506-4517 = 0.6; 17.1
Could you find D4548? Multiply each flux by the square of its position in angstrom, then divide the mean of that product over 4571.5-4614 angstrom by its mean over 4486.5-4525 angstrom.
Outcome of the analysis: 1.0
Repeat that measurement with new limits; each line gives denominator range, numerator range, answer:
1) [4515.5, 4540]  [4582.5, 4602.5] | 1.01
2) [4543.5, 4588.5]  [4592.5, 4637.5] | 1.03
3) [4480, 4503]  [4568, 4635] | 1.04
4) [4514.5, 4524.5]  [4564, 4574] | 1.02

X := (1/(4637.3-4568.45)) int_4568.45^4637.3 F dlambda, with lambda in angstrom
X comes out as 17.2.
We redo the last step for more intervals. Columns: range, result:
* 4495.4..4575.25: 17.7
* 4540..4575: 17.2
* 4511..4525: 17.3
